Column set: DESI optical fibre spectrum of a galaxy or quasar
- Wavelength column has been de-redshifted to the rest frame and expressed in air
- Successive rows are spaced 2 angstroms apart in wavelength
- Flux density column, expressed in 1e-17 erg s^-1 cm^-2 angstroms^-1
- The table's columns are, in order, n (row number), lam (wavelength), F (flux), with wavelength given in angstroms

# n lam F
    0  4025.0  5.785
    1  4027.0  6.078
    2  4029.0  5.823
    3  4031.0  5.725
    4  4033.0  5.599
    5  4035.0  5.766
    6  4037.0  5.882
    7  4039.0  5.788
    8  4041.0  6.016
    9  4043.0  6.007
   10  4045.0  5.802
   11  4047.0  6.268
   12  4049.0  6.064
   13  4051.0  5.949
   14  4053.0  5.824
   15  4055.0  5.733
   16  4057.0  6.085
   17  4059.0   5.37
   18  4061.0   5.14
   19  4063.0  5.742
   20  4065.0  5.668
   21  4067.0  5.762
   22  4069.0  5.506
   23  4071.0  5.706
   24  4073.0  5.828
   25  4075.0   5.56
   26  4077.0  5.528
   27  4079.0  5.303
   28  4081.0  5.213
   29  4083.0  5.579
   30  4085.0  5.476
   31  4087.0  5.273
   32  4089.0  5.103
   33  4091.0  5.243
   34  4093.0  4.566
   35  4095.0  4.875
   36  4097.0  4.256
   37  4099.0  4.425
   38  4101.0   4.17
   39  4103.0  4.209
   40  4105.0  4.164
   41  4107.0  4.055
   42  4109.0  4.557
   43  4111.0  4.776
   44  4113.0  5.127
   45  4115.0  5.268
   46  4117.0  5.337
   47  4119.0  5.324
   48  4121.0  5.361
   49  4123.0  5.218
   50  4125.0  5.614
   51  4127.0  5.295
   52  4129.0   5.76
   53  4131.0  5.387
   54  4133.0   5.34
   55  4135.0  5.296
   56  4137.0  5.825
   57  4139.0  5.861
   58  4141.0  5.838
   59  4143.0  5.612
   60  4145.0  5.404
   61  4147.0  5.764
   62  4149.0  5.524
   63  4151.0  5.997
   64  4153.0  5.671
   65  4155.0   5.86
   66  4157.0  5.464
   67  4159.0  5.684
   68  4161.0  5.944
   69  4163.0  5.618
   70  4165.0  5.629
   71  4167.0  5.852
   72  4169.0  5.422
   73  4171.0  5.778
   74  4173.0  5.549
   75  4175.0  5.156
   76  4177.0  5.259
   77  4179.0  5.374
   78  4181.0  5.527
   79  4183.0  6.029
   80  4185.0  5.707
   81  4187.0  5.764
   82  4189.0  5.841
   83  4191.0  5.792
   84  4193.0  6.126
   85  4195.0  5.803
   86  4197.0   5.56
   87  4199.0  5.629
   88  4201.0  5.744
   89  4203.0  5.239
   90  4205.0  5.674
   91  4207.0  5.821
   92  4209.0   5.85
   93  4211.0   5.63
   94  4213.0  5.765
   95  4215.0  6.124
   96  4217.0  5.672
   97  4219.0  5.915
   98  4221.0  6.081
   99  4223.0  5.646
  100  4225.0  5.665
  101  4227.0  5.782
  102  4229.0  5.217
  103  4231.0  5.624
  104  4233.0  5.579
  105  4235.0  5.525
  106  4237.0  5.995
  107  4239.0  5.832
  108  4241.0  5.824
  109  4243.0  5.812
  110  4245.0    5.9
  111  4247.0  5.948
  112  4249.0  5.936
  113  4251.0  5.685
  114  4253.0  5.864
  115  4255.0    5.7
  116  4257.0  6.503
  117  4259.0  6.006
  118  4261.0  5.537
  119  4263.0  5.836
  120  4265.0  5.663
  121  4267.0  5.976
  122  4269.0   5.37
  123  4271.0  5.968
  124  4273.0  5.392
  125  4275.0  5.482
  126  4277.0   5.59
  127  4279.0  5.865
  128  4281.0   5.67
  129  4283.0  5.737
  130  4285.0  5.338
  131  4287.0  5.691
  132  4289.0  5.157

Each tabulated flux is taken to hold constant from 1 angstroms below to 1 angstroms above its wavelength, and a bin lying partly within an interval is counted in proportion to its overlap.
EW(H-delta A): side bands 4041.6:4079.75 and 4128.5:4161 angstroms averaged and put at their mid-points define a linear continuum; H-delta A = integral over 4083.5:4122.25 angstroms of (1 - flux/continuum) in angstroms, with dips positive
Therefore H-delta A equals 5.9 angstroms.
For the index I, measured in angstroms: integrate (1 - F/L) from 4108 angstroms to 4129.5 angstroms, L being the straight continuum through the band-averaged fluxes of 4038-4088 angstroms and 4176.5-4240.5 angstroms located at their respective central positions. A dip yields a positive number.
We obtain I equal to 1.8 angstroms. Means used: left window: 5.69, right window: 5.72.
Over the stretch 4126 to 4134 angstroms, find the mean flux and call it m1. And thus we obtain 5.45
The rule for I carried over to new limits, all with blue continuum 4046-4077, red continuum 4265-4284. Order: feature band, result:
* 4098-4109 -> 2.9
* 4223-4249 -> -0.2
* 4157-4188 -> 0.5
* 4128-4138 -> 0.3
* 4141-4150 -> 0.2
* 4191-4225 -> -0.4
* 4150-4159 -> 0.0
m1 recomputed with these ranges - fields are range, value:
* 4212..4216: 5.94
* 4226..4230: 5.5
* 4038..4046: 5.9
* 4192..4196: 5.96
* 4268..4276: 5.55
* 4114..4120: 5.31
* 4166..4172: 5.68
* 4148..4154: 5.73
